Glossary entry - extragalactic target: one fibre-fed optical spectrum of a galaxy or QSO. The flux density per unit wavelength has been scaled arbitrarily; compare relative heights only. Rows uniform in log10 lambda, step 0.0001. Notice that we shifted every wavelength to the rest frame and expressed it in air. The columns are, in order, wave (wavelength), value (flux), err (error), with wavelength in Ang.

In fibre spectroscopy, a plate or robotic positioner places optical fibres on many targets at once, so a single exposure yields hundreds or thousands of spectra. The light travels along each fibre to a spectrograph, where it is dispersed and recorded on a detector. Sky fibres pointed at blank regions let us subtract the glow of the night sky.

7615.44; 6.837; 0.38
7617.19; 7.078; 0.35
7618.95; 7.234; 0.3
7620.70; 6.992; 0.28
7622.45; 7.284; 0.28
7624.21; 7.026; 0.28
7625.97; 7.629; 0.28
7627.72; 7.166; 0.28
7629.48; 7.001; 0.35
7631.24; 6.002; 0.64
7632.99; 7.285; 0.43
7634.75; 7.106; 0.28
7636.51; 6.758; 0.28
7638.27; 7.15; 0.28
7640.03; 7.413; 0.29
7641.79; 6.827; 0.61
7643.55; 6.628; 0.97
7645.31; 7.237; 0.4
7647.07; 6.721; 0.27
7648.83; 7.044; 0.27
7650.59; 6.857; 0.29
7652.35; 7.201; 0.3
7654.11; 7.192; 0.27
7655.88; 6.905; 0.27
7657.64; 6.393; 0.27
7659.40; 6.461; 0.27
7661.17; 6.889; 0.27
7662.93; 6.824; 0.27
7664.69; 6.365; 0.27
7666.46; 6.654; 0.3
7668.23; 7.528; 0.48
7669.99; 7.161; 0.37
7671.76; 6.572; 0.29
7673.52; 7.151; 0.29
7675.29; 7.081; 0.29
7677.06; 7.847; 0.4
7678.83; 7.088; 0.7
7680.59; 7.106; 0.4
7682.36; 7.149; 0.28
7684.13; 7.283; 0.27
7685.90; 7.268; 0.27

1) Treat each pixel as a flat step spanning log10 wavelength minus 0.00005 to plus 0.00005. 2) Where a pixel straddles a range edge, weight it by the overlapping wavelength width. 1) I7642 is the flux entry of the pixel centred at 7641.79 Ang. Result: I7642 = 6.827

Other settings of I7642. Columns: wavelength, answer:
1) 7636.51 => 6.758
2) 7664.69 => 6.365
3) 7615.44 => 6.837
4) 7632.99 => 7.285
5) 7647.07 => 6.721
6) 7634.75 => 7.106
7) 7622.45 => 7.284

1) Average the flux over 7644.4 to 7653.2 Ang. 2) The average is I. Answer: 7.01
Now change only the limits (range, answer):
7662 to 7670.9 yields 6.91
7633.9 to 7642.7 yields 7.05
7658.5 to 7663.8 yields 6.73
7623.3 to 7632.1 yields 6.96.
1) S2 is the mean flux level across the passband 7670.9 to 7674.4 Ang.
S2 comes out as 6.88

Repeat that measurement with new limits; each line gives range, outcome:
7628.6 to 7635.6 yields 6.85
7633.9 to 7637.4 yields 6.92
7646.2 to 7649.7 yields 6.88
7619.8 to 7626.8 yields 7.23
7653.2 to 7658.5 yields 6.83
